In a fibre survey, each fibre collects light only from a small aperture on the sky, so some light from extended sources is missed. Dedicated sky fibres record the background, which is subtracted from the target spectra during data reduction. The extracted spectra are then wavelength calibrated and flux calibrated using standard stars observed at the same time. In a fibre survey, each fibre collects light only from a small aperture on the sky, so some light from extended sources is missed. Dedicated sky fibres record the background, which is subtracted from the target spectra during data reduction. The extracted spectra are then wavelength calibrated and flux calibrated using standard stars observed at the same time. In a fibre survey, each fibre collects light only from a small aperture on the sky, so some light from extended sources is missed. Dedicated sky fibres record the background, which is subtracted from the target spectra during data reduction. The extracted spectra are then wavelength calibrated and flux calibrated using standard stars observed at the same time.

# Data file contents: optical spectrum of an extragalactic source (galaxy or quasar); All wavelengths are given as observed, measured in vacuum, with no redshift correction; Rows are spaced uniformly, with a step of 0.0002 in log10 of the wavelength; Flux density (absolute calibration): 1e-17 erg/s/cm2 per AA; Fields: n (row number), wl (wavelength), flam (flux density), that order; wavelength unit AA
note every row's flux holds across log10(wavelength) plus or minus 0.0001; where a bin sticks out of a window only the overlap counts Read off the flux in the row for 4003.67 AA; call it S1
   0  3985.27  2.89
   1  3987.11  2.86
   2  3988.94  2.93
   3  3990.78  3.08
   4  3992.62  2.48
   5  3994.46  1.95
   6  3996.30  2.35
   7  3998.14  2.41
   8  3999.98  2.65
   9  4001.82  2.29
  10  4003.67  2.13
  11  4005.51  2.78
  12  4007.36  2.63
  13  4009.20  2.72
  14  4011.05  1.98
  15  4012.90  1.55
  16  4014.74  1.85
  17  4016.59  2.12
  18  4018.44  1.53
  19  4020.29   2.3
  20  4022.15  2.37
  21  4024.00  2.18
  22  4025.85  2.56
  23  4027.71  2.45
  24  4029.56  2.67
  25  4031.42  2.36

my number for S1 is 2.13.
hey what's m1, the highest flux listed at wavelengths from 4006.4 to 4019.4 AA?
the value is 2.72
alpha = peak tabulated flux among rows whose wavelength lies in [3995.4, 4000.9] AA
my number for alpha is 2.65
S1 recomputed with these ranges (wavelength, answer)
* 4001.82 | 2.29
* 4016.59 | 2.12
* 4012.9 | 1.55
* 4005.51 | 2.78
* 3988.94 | 2.93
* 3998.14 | 2.41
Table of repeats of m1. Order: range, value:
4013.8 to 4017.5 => 2.12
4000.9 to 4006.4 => 2.78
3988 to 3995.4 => 3.08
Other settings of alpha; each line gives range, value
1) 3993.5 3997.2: 2.35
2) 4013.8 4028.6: 2.56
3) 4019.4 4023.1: 2.37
